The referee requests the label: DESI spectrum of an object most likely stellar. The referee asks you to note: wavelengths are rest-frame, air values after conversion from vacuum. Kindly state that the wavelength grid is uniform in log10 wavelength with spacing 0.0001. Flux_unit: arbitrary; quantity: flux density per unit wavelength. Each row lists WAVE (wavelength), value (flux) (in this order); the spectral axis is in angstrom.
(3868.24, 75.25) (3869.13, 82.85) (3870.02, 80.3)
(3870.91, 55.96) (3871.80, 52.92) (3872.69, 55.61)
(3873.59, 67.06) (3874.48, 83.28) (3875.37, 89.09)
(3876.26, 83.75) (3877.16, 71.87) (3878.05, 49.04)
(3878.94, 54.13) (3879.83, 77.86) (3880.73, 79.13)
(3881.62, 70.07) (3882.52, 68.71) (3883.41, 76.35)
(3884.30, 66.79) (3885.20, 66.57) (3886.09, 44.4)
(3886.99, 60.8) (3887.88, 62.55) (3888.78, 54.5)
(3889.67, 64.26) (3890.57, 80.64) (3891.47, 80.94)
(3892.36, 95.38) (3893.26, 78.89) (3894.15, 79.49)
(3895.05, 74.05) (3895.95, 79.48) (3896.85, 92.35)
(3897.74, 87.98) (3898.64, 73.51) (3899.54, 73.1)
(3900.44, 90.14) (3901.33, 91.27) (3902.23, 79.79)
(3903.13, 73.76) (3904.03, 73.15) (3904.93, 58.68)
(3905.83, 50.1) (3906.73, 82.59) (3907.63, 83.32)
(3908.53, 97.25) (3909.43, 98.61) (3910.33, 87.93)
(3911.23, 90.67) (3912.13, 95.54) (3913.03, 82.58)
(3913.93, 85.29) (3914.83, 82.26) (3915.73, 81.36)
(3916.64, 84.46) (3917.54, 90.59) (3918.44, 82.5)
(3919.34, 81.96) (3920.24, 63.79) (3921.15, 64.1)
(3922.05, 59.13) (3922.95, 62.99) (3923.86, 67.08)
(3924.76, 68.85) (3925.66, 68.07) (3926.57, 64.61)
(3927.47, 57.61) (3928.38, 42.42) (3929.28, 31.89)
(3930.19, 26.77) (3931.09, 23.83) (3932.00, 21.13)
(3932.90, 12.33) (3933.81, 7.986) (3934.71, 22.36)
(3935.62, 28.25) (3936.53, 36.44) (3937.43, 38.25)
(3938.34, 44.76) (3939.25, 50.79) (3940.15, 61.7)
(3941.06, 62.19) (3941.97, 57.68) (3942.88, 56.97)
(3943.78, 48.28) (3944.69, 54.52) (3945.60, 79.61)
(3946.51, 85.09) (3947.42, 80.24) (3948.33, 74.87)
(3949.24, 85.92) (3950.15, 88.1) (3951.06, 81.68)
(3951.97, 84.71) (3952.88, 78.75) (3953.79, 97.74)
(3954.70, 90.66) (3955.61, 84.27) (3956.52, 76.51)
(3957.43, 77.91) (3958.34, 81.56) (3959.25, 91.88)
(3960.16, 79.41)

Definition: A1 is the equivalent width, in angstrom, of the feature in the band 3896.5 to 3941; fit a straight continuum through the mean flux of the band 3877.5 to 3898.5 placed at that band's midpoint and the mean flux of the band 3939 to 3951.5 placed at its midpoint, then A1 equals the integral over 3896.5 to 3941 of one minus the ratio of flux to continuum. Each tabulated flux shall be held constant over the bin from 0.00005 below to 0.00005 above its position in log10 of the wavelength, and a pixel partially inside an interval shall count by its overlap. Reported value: 3.7 angstrom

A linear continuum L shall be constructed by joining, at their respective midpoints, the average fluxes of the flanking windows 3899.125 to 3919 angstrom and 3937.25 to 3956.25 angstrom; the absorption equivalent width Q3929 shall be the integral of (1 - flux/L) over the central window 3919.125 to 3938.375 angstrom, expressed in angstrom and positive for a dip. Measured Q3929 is 8.1 angstrom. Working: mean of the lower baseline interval 82.5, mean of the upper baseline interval 71.3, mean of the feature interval 44.7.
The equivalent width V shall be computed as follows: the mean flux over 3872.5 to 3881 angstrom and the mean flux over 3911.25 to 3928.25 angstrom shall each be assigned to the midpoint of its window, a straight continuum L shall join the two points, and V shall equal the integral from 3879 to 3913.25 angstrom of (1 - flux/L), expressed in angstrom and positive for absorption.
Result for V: -1.8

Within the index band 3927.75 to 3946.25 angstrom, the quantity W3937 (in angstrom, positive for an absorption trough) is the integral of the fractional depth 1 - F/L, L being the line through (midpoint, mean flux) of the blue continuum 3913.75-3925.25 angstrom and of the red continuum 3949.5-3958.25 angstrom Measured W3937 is 9.0 angstrom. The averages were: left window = 74.7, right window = 84.4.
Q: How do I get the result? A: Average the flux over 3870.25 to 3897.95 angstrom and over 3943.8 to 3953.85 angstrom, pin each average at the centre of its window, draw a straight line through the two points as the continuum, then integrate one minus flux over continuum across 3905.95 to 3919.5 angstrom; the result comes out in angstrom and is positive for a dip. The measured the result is -2.2 angstrom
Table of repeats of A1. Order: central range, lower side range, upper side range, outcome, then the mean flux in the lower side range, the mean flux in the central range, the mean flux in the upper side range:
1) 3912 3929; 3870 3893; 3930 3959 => -2.3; 68.8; 72.1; 60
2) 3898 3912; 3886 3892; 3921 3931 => -4.6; 65.6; 80.7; 54.4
